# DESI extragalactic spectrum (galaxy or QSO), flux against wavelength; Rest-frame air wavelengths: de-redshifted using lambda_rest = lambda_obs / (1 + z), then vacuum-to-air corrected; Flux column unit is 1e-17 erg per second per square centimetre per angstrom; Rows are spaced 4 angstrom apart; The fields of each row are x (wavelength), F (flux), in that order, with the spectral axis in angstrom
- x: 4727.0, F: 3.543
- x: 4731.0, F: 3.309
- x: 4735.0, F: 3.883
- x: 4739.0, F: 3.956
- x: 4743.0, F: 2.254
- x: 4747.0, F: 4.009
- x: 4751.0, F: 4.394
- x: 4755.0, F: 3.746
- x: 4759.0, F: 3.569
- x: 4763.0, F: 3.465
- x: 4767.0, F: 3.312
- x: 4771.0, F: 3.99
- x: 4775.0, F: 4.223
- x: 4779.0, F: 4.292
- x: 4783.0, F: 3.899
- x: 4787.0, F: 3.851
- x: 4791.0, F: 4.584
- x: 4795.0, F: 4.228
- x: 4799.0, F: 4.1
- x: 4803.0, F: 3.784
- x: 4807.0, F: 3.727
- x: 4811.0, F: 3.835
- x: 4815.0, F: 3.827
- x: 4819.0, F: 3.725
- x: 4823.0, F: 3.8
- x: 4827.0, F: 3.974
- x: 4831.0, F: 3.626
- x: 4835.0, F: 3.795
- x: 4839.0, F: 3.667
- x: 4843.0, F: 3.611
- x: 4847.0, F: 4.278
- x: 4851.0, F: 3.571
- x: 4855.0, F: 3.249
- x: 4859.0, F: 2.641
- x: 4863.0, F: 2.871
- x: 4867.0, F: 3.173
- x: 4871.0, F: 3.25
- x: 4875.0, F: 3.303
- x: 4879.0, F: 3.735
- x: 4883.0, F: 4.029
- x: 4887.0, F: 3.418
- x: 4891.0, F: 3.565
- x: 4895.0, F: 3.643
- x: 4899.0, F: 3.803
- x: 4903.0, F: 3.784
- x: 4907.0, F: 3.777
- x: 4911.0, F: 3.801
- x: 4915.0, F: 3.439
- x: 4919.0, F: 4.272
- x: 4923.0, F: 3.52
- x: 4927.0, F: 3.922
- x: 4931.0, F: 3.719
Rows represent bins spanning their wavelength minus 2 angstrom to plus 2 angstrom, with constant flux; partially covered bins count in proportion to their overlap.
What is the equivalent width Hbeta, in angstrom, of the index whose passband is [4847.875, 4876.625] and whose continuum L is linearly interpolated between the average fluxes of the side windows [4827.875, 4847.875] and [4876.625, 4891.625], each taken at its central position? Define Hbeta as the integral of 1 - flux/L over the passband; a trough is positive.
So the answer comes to 4.1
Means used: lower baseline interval 3.78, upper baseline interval 3.69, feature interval 3.19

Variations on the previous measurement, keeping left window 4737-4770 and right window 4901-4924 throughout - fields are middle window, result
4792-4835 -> -2.46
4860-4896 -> 3.12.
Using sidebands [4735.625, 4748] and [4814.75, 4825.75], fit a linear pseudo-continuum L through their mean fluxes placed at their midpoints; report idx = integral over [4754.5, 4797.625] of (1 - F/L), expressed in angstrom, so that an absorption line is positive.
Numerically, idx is -4.3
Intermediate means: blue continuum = 3.41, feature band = 3.93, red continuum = 3.79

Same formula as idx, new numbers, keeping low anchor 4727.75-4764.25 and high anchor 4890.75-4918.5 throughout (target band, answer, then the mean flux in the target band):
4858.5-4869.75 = 2.27 angstrom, 2.95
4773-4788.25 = -1.81 angstrom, 4.08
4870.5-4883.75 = 0.48 angstrom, 3.57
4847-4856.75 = 0.26 angstrom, 3.59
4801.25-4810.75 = -0.28 angstrom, 3.77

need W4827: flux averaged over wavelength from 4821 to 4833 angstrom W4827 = 3.8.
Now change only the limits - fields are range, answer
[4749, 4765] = 3.79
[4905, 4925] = 3.76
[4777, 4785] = 4.1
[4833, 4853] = 3.78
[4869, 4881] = 3.43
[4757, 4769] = 3.45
